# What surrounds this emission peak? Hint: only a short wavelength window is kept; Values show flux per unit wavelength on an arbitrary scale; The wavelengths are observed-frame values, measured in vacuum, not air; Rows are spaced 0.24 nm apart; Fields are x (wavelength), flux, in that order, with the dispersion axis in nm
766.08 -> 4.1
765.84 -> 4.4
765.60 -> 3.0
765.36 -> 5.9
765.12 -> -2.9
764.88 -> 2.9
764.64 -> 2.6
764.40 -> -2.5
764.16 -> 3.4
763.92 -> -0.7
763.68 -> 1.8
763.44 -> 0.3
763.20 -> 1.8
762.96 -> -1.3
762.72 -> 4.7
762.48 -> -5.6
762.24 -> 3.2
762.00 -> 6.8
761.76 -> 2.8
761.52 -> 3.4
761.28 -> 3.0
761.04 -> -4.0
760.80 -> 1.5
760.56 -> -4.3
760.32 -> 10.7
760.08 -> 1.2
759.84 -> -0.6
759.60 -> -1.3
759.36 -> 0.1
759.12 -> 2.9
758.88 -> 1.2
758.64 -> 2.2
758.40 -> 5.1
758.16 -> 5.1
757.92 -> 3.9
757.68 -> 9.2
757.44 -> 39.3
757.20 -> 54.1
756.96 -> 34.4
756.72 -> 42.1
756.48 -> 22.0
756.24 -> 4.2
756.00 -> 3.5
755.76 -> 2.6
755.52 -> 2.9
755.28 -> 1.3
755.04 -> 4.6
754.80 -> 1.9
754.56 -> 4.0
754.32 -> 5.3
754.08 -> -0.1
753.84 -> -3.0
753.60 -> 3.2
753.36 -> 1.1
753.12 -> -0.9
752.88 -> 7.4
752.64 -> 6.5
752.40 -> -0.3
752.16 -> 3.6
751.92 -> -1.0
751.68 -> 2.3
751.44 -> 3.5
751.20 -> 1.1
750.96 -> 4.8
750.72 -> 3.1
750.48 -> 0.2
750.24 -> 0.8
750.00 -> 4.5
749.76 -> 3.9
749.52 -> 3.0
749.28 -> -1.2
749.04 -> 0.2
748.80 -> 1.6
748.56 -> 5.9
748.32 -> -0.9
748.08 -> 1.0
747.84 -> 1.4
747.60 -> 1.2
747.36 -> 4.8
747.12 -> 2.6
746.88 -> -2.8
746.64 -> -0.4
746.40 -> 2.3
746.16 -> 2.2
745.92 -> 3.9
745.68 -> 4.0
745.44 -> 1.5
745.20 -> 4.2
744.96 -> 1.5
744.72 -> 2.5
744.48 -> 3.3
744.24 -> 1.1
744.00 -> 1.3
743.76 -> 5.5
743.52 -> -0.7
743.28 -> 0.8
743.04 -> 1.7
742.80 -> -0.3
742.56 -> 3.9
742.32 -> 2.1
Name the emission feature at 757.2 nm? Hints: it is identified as [O II]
